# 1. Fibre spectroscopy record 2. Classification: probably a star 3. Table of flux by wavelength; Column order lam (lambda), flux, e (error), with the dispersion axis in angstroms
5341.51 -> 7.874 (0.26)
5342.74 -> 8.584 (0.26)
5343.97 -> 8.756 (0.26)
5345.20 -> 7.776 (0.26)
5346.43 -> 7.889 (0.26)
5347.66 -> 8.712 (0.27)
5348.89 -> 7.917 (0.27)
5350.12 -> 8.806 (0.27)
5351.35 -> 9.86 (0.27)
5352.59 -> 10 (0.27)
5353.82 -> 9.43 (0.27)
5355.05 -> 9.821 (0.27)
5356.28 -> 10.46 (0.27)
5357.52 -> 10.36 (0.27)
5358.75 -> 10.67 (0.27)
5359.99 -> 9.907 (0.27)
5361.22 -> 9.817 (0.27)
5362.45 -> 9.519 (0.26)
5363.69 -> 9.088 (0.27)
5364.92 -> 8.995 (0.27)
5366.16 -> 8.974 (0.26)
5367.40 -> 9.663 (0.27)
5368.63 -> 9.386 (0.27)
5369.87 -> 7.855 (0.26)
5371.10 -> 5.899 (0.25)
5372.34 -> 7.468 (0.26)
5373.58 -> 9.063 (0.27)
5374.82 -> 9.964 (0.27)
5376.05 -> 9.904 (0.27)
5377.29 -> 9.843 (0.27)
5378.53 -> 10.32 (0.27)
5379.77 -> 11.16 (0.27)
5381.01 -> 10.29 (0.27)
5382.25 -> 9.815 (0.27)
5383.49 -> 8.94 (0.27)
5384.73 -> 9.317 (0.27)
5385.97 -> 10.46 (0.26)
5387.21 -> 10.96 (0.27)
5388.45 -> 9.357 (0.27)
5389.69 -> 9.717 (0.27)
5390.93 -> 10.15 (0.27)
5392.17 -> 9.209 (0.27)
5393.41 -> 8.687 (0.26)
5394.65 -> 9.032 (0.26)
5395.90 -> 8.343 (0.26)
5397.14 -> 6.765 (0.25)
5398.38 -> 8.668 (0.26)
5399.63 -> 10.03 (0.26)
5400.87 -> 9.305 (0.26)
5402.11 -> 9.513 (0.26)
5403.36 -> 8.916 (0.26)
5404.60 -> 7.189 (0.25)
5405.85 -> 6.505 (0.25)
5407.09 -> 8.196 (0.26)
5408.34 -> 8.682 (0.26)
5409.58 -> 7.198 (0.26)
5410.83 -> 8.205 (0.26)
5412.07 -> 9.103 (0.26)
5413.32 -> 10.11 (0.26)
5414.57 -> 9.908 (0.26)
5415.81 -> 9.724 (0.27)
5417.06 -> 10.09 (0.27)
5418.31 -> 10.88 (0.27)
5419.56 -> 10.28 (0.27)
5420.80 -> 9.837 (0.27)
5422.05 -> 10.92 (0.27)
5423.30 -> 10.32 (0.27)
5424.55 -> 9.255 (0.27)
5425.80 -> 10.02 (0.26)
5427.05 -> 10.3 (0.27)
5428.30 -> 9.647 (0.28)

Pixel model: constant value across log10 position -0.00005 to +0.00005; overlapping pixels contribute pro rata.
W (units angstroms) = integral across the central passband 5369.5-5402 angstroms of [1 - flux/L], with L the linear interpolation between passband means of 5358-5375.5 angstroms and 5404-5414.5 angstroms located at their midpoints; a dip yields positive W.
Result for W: -2.2 angstroms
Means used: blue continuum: 9.04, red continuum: 8.24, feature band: 9.27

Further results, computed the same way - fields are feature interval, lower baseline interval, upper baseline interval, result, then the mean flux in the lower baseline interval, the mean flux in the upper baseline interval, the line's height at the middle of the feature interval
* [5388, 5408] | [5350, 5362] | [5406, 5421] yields 1.5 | 9.96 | 9.25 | 9.44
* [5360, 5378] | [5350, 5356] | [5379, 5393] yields 1.5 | 9.7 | 9.93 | 9.81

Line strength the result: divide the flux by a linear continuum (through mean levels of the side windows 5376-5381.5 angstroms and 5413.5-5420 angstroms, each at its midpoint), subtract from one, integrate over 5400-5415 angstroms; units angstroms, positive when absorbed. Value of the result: 2.4 angstroms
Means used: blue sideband 10.3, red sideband 10.2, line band 8.58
